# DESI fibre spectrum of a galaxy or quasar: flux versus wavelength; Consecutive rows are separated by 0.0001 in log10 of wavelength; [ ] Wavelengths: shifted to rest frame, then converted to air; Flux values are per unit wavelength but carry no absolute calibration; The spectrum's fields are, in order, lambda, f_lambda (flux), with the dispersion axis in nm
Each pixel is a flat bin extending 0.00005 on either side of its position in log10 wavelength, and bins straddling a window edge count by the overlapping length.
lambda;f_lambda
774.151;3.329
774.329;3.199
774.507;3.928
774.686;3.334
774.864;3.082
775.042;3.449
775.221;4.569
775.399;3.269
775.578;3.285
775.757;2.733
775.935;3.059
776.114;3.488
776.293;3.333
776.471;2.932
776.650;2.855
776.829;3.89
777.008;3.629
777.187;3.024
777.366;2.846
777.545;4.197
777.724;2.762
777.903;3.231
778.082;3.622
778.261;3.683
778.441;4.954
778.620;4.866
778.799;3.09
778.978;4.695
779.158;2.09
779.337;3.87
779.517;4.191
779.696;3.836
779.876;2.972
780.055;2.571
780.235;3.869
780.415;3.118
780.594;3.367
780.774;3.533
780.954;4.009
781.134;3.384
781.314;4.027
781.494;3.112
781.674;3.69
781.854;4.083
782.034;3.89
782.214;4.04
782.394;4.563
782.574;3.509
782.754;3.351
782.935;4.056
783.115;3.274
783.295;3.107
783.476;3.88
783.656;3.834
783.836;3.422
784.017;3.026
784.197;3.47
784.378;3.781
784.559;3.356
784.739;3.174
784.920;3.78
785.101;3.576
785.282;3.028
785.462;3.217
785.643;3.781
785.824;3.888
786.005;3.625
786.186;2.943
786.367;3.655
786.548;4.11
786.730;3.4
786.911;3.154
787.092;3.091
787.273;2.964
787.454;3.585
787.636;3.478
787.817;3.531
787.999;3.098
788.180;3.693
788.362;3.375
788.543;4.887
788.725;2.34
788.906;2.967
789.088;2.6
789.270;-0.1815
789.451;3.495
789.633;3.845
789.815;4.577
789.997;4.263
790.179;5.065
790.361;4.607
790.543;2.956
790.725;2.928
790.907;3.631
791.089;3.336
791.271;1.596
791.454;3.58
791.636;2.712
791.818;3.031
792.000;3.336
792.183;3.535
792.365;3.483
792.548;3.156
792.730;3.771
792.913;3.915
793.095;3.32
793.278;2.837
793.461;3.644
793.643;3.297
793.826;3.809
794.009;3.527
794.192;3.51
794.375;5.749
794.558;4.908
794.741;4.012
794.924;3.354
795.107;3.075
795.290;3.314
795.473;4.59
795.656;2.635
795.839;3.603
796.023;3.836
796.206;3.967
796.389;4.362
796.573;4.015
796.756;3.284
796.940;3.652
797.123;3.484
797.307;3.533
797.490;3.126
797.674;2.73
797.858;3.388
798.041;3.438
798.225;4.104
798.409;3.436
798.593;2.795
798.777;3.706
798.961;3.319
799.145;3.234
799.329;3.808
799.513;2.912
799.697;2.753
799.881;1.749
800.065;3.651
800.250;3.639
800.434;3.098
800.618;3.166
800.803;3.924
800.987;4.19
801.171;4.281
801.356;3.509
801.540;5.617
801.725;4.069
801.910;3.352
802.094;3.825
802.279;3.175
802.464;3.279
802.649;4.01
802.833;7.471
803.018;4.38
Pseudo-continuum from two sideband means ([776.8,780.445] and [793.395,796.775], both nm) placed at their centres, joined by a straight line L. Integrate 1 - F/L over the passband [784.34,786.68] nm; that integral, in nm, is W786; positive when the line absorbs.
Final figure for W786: 0.10 nm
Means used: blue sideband 3.57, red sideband 3.83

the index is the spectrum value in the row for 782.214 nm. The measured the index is 4.04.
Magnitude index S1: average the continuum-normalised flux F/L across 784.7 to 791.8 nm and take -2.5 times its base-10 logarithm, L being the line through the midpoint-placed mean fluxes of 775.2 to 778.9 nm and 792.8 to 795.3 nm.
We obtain 0.09 mag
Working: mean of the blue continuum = 3.48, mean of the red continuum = 3.75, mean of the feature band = 3.37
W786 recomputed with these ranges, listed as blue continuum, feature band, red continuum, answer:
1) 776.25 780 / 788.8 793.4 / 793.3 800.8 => 0.312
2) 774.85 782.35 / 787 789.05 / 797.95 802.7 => 0.112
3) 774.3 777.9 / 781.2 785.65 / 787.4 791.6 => -0.334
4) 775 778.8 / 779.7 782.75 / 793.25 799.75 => -0.077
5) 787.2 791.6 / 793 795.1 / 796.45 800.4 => -0.287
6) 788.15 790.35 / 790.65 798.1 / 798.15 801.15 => -0.243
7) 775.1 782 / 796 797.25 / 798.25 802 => -0.096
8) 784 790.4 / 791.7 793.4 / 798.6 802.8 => 0.066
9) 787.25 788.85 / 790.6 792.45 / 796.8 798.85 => 0.171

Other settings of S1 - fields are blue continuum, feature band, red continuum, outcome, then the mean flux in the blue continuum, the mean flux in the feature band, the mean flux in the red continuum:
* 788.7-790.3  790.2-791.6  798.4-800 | -0.02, 3.28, 3.3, 3.07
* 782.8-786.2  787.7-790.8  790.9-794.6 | 0.02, 3.5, 3.42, 3.49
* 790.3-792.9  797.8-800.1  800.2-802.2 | 0.15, 3.27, 3.24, 3.88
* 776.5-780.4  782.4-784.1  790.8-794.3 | -0.03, 3.54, 3.55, 3.33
